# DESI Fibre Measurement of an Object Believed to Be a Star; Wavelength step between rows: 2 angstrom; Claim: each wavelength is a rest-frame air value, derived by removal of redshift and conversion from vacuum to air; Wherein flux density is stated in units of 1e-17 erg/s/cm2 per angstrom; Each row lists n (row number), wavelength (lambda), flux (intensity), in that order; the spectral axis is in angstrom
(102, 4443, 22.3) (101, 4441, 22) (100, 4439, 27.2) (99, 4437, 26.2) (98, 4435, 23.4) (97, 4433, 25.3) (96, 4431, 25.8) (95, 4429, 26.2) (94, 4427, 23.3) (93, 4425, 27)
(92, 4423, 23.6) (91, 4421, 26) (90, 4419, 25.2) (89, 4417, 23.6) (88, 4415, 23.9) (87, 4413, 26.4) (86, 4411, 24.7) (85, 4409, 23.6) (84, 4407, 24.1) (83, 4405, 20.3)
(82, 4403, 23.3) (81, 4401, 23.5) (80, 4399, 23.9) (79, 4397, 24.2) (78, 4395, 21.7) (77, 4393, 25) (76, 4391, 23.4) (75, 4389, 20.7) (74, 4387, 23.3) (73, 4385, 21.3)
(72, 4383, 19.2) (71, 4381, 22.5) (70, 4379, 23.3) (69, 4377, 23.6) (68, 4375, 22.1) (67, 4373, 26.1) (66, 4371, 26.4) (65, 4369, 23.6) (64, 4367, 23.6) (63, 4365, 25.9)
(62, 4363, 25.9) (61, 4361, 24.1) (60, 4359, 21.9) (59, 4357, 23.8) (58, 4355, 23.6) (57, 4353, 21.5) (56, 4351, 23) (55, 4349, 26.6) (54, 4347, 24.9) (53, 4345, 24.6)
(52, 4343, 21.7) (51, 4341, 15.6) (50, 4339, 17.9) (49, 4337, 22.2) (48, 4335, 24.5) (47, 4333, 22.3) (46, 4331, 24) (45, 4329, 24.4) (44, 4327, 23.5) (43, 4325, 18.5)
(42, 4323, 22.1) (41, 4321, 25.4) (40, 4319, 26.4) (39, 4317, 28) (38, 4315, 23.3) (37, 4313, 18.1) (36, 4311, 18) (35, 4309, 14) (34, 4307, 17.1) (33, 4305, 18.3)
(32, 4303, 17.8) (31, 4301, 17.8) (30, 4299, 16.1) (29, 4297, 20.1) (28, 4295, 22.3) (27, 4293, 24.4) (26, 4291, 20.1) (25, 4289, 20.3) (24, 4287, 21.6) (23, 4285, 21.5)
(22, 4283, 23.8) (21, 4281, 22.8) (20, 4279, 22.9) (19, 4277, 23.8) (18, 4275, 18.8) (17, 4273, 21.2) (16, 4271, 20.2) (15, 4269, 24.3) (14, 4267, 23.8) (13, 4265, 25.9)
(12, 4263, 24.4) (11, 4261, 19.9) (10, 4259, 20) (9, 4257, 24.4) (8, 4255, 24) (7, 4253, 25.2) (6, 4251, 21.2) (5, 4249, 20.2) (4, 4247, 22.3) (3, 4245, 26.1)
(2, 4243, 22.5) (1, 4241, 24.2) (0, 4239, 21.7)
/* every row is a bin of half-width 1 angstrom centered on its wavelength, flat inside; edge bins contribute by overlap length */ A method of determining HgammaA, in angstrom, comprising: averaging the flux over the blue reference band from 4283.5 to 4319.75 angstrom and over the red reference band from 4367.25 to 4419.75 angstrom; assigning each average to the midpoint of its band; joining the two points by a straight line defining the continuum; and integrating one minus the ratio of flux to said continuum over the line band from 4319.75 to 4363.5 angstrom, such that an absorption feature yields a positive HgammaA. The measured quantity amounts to -2.3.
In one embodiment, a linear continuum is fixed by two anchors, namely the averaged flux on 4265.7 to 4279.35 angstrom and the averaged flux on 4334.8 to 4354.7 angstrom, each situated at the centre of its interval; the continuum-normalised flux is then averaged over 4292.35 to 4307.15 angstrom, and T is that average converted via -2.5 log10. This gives 0.155 mag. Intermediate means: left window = 22.2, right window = 22.2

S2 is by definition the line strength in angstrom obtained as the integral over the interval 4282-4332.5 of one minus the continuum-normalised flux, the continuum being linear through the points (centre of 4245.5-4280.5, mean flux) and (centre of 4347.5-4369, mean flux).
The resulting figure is 4.7 angstrom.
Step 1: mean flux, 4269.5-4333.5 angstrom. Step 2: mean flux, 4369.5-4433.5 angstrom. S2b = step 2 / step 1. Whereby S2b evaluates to 1.12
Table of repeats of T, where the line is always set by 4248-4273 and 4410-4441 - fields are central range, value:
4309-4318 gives 0.12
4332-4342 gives 0.16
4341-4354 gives 0.04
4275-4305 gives 0.11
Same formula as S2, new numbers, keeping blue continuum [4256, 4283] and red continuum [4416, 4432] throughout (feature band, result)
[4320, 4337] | 0.35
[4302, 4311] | 2.42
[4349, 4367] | 0.10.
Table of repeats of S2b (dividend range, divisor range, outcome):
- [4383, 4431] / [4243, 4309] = 1.10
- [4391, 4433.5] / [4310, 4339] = 1.07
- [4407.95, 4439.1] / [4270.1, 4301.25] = 1.18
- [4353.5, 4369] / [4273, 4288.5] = 1.09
